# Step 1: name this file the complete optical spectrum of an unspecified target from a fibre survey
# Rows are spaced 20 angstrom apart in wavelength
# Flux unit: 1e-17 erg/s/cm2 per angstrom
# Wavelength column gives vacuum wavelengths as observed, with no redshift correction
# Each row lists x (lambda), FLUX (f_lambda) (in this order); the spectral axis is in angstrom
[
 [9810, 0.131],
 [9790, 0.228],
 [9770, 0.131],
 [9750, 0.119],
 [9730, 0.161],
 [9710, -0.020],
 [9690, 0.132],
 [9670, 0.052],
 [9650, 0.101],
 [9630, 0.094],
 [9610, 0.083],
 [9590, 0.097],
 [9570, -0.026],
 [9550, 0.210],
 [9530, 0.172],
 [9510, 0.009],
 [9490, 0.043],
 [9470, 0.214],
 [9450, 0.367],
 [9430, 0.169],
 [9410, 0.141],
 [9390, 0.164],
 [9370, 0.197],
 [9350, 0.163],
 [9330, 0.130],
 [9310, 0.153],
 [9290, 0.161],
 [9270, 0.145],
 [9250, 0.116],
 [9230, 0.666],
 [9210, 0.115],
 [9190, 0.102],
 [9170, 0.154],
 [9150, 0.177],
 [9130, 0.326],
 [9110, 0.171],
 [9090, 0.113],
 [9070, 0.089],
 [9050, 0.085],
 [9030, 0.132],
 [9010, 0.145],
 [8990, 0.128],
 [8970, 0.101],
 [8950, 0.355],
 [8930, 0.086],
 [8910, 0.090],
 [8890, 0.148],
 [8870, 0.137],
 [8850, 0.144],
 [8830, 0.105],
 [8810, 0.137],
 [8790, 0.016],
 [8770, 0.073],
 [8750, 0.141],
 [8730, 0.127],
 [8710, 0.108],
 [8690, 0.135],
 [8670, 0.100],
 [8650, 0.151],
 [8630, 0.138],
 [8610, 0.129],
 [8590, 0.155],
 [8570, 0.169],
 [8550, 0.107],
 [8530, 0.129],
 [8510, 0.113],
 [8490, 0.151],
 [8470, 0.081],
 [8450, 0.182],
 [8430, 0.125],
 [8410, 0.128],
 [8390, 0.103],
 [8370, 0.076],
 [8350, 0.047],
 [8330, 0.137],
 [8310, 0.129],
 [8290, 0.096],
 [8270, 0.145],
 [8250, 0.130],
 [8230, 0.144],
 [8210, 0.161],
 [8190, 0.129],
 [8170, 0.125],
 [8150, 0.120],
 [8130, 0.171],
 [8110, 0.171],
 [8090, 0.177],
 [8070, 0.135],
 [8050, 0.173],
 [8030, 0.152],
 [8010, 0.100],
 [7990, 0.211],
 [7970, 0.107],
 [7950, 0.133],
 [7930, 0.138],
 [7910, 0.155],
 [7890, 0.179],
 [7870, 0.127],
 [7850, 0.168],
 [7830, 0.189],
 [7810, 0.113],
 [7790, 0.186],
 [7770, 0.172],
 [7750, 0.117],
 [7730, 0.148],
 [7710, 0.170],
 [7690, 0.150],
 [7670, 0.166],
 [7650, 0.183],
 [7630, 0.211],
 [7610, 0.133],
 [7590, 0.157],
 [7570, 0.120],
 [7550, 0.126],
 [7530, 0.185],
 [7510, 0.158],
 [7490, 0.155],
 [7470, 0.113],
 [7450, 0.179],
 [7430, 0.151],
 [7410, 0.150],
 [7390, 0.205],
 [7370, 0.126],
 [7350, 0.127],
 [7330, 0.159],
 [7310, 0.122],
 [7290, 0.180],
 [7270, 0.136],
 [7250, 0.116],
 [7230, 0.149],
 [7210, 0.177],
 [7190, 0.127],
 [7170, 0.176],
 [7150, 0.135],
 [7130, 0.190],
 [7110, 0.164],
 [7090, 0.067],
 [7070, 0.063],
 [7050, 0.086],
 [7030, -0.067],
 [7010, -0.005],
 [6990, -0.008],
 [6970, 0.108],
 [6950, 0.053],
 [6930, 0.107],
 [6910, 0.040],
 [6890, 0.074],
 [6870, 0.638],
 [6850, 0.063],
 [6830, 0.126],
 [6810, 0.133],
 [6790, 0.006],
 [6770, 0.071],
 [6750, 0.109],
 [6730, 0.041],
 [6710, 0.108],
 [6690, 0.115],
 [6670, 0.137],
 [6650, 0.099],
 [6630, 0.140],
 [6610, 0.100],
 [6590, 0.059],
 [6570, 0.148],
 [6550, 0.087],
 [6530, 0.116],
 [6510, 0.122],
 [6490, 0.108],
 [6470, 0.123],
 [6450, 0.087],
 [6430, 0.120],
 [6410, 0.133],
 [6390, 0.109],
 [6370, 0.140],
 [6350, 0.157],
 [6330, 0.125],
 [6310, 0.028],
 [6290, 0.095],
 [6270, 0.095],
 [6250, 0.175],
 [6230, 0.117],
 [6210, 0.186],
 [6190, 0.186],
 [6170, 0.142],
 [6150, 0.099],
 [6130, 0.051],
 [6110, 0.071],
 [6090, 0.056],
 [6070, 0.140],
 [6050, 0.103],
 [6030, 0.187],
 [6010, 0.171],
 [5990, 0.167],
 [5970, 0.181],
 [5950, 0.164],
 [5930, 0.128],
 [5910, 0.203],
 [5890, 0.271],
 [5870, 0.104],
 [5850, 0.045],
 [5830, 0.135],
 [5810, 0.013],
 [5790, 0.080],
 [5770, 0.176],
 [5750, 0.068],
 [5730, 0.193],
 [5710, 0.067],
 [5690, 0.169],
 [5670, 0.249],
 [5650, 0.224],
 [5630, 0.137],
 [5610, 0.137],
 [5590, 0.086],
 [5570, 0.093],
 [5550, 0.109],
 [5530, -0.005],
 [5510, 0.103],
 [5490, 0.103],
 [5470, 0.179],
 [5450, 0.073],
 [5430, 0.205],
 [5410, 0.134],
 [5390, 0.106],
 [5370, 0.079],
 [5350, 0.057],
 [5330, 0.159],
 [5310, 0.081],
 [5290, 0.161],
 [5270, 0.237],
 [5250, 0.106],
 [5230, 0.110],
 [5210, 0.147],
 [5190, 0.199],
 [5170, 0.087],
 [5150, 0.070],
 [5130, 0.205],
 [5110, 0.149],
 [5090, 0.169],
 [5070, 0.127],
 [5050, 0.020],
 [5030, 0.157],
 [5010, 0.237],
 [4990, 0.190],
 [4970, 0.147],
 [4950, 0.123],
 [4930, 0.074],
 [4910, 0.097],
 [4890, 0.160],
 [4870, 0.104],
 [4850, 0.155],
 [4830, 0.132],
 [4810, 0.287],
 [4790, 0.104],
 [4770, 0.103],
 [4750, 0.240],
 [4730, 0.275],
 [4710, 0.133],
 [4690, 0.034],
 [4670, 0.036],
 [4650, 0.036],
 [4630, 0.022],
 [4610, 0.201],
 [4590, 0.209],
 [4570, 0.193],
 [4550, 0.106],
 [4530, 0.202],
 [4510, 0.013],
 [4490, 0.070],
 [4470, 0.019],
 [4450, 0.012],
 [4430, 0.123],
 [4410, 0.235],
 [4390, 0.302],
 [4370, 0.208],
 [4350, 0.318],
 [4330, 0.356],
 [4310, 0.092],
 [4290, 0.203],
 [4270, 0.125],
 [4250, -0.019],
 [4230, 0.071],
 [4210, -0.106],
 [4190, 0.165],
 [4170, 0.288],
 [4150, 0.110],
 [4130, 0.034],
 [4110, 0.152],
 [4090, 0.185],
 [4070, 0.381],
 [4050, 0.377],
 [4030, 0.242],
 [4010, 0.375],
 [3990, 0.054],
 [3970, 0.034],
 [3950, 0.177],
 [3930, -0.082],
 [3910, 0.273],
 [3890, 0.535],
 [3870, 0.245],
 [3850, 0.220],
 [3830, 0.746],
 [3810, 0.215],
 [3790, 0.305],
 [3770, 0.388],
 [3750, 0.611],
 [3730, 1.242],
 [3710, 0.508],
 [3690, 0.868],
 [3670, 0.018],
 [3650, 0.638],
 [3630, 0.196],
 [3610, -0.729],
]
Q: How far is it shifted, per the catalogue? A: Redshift 0.842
